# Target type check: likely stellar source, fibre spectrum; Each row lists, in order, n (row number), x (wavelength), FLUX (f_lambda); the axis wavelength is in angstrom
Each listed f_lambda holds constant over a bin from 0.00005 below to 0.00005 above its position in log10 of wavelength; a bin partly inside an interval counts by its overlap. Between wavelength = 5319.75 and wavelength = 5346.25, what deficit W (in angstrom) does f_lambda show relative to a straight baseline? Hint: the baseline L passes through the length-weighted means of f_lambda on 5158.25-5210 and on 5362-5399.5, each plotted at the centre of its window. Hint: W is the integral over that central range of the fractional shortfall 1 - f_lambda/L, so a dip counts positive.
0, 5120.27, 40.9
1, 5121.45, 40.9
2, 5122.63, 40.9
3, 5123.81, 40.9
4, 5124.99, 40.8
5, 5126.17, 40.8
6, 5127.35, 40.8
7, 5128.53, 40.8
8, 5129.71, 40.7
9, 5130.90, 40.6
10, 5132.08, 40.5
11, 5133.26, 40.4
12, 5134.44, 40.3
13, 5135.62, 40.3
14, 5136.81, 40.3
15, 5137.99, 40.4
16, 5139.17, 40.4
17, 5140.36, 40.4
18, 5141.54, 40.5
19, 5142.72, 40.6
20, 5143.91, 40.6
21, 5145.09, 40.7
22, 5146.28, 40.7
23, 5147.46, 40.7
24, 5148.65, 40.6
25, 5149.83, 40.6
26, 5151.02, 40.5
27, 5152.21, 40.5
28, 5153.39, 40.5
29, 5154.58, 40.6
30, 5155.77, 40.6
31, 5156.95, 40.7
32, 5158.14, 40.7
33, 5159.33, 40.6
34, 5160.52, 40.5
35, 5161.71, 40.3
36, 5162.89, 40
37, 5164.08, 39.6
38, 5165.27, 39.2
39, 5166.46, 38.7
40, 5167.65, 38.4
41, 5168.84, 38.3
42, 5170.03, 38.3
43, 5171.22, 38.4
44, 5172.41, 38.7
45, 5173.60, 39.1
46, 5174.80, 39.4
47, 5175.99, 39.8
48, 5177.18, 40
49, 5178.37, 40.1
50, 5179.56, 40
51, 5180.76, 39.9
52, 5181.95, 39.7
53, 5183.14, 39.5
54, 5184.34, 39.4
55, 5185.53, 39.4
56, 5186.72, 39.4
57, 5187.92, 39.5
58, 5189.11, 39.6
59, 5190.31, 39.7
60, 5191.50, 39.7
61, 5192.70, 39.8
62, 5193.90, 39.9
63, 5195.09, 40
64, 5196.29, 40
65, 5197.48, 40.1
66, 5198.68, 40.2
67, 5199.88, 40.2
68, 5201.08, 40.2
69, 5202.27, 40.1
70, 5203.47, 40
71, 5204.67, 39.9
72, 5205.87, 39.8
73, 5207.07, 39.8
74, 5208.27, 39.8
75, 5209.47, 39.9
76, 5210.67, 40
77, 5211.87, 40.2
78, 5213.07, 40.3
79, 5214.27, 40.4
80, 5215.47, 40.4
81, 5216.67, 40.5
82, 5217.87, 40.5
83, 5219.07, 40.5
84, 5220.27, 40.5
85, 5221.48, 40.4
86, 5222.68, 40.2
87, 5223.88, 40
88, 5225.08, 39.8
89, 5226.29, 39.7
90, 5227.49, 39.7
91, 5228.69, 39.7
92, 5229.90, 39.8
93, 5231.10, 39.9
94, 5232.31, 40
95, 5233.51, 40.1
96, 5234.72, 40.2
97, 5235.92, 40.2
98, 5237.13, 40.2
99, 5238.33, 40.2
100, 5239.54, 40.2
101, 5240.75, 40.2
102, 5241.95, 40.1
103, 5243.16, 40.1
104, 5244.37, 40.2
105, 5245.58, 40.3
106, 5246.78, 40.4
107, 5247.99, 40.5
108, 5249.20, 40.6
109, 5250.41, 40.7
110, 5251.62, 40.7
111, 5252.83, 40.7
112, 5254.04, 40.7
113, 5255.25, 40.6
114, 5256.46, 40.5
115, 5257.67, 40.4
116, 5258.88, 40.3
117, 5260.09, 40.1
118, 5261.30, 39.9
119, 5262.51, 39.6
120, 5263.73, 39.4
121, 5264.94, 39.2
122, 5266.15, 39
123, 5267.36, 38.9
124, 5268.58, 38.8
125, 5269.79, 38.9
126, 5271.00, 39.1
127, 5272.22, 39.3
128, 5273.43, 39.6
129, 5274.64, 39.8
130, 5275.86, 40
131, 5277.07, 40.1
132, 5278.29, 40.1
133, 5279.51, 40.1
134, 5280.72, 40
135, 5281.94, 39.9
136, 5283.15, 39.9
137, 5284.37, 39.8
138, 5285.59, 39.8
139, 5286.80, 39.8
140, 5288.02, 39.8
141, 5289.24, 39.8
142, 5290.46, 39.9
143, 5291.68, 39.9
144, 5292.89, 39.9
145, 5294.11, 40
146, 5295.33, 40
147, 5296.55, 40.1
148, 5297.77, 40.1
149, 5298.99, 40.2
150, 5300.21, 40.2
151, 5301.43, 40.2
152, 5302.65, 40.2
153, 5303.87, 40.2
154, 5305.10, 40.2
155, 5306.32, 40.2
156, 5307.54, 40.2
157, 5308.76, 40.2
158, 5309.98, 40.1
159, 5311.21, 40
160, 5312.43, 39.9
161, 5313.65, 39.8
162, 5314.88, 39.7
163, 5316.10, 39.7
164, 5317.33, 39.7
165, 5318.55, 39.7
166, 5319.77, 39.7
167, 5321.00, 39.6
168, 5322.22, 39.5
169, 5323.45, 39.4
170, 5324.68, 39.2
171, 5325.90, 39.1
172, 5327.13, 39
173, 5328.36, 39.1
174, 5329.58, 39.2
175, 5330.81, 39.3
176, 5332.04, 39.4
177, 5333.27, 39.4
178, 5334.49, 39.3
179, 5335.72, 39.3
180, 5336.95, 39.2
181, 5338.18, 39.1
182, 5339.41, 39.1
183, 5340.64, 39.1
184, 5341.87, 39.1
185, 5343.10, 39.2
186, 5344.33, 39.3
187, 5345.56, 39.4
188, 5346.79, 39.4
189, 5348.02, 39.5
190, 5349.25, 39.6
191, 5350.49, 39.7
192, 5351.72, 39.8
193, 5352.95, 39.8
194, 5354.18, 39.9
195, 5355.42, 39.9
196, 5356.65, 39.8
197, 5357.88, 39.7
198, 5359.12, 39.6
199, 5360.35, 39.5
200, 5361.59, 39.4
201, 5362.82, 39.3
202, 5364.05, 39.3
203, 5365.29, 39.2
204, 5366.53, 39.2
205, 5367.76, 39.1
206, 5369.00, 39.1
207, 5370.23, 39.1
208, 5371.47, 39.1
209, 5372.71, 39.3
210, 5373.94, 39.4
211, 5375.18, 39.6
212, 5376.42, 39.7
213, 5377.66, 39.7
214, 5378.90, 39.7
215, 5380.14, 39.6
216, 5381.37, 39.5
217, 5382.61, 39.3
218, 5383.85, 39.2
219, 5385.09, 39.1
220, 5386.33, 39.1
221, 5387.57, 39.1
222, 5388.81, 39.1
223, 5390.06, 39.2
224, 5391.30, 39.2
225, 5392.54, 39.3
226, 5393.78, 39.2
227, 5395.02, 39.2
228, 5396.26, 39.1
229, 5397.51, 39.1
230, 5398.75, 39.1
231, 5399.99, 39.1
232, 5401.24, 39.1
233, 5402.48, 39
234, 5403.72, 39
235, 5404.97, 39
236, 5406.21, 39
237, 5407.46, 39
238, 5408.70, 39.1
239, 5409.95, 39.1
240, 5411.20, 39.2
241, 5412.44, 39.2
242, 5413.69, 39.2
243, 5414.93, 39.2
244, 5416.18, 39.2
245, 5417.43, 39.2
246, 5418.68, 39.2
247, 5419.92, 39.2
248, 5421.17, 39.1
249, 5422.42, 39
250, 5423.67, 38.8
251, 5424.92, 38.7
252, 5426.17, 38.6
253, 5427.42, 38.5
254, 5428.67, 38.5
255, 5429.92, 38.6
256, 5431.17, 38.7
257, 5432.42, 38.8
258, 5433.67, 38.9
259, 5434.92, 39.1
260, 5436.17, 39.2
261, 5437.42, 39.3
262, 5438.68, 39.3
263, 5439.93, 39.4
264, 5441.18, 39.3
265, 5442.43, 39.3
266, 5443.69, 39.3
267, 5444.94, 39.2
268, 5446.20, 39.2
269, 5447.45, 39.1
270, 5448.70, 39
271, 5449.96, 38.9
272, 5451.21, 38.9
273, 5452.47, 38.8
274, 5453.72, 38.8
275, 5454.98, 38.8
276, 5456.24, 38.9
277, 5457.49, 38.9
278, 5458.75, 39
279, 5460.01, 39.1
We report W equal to 0.1 angstrom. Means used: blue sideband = 39.7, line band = 39.3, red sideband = 39.3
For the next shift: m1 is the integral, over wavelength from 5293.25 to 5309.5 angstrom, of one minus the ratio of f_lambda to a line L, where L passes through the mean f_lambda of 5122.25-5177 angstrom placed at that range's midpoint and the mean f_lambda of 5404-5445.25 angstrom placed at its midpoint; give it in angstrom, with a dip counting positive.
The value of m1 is -0.3 angstrom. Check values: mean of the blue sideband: 40.2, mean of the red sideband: 39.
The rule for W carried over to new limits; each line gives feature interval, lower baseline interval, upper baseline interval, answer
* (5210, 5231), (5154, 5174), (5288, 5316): -0.2 angstrom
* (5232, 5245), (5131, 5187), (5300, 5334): -0.1 angstrom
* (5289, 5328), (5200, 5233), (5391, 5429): -0.3 angstrom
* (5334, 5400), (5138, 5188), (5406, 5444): -0.2 angstrom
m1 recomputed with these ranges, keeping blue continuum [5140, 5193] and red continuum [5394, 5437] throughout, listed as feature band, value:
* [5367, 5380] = -0.1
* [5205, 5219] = -0.2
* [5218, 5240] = -0.2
